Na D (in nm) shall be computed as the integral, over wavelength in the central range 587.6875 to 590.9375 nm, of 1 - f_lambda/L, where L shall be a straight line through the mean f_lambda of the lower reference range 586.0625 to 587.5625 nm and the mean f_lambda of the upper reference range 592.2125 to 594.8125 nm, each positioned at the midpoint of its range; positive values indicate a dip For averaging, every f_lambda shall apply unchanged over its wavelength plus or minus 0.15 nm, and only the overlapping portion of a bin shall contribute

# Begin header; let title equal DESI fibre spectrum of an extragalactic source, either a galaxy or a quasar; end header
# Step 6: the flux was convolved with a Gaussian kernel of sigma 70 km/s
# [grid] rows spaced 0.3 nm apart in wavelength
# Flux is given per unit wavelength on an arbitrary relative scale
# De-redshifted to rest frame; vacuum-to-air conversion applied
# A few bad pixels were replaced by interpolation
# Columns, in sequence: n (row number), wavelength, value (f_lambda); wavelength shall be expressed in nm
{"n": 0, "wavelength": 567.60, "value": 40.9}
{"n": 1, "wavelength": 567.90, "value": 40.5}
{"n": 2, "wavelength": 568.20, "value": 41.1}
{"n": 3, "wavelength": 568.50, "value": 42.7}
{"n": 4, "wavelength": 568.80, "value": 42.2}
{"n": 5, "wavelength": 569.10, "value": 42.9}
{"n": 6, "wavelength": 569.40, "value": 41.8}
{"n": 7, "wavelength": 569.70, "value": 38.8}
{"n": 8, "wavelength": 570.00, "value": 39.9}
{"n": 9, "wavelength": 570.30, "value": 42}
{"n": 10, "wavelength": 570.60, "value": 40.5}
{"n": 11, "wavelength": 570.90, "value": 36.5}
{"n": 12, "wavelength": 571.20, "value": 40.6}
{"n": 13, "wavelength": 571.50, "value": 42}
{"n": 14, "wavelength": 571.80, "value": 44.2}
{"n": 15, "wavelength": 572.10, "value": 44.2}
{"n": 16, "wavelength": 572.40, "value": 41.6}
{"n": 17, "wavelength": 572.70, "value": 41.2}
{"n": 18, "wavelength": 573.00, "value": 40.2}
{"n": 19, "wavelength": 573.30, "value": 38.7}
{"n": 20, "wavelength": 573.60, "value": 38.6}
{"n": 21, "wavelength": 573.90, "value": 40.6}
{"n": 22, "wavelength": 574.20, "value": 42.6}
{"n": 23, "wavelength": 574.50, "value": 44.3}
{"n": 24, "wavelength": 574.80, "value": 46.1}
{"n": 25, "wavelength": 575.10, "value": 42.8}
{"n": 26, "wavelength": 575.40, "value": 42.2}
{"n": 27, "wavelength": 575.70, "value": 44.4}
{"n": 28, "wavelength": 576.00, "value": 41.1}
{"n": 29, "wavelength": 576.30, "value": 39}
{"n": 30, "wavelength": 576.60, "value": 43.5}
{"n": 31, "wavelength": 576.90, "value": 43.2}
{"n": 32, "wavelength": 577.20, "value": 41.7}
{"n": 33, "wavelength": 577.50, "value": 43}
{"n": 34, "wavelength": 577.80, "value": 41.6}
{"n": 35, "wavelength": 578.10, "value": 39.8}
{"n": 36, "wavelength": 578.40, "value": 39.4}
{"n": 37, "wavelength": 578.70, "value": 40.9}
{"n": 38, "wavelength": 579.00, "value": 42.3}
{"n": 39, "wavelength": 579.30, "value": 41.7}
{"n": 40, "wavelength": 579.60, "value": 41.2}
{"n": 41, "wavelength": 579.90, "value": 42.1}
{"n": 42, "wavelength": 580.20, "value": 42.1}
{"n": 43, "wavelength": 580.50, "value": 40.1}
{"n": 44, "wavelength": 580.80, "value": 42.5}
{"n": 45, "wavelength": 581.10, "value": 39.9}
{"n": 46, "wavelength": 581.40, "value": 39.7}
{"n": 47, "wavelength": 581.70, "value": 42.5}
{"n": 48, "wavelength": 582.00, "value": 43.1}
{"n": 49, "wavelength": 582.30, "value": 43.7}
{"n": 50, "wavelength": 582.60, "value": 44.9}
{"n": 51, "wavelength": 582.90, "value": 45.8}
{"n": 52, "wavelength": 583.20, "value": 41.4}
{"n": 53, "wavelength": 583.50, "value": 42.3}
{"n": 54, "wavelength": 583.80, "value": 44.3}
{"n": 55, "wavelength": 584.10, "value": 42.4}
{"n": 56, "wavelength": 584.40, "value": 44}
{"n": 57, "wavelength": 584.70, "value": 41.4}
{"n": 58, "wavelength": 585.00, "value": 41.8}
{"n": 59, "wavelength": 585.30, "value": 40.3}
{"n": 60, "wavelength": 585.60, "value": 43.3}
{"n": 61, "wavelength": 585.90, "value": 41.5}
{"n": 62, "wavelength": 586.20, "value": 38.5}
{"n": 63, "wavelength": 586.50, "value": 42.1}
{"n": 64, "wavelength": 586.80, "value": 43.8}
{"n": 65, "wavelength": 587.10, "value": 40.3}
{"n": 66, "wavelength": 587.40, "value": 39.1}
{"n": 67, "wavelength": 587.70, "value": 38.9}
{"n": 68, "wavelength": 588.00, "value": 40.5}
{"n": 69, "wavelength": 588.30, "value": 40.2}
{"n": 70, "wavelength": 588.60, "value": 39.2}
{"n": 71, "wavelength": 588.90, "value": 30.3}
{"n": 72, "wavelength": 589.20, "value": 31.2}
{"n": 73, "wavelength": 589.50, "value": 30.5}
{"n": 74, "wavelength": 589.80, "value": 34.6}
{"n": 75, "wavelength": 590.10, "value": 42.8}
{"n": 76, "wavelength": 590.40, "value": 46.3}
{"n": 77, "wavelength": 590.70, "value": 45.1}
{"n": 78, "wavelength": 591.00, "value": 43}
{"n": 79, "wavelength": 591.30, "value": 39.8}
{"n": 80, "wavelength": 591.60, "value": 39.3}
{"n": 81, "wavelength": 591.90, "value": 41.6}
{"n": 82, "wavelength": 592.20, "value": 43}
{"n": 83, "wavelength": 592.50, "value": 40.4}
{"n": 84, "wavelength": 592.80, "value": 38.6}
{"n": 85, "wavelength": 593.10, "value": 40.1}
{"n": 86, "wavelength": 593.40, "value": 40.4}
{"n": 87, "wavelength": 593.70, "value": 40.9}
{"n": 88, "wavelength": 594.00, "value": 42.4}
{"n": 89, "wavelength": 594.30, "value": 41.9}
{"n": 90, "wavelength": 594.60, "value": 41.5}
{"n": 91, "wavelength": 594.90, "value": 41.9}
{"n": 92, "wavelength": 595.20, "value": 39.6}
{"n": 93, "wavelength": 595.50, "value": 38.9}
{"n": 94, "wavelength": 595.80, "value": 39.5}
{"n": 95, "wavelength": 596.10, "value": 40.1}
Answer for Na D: 0.21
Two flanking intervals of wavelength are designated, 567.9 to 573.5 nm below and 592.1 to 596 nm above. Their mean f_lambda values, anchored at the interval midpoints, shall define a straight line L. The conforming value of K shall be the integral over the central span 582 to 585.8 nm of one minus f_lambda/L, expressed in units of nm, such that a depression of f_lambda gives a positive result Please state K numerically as -0.19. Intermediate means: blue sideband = 41.1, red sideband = 40.7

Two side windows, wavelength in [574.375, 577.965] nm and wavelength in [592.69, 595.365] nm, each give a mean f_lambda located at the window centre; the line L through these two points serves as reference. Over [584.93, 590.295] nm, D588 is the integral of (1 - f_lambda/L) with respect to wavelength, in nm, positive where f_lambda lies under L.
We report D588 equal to 0.35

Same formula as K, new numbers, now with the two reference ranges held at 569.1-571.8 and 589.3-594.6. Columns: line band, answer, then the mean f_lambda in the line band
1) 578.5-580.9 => -0.056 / 41.5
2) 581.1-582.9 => -0.097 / 42.8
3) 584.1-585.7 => -0.062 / 42.1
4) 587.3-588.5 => 0.027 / 39.7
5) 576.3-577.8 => -0.064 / 42.3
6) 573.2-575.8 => -0.107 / 42.3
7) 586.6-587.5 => -0.015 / 41.2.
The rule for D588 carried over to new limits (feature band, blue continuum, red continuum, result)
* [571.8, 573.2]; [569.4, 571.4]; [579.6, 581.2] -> -0.060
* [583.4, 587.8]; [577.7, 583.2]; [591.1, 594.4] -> -0.024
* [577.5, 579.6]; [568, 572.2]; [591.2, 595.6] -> 0.000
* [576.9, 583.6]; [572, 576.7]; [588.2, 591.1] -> -0.241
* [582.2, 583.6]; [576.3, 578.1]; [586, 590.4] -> -0.123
